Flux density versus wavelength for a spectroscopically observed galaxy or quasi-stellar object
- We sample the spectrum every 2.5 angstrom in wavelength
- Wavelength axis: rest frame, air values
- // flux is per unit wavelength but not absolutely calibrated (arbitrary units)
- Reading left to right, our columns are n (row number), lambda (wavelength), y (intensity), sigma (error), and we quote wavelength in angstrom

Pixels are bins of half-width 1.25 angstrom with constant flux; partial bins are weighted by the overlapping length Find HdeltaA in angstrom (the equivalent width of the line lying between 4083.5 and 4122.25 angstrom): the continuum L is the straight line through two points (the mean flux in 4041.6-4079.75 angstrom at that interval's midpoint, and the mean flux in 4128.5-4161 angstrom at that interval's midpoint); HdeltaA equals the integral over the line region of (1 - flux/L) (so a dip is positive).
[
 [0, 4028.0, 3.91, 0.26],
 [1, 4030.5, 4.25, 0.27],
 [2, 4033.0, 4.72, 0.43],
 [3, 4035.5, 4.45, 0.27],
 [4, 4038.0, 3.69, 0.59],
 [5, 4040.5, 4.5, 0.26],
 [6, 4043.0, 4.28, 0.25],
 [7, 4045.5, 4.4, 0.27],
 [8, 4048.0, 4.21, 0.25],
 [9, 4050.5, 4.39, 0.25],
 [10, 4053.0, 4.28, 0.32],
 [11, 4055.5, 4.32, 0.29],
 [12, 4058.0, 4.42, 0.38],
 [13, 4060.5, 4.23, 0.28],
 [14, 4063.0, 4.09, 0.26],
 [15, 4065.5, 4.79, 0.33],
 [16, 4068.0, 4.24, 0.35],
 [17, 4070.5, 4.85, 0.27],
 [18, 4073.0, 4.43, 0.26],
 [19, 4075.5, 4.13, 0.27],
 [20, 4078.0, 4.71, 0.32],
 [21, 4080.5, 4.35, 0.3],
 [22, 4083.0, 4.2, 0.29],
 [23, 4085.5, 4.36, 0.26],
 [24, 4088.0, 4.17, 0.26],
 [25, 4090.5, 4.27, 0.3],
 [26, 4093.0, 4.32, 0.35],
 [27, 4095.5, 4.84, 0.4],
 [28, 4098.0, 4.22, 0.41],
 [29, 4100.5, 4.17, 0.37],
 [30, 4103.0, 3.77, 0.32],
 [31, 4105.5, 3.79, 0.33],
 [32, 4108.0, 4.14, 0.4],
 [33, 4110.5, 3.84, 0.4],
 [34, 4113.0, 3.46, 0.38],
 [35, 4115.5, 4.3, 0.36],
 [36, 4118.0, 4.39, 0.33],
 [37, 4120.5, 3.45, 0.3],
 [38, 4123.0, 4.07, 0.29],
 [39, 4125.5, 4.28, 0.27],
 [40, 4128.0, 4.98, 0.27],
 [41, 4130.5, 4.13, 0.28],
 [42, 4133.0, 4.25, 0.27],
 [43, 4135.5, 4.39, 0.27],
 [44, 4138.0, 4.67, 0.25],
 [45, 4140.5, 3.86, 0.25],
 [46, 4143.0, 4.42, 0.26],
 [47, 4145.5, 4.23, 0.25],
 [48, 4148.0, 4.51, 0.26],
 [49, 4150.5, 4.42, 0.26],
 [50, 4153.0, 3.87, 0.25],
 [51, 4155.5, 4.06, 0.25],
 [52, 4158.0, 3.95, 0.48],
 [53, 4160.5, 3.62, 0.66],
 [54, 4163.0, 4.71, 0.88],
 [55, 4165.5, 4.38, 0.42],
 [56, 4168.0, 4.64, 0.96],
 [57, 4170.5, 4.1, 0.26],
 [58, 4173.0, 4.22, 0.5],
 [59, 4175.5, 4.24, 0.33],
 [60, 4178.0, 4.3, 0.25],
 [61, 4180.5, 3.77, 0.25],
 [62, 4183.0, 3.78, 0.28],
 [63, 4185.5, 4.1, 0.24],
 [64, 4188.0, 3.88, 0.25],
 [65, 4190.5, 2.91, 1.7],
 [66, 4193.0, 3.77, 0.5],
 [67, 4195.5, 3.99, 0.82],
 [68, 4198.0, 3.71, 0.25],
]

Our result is 1.8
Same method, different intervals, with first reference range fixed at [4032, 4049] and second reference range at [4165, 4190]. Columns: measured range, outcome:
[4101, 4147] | 0.5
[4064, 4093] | -1.0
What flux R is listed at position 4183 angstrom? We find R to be 3.78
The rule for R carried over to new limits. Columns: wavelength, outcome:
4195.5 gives 3.99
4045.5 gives 4.4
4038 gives 3.69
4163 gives 4.71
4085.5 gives 4.36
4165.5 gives 4.38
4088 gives 4.17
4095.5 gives 4.84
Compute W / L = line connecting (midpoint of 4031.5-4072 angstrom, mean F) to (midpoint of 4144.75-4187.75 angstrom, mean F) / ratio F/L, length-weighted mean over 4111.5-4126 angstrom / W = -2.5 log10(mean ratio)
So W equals 0.07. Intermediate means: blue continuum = 4.37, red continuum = 4.16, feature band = 3.97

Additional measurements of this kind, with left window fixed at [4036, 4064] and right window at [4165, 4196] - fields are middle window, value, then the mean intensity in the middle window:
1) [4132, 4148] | -0.06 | 4.32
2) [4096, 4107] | 0.03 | 4.05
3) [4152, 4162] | 0.04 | 3.9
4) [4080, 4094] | -0.02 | 4.27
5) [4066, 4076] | -0.06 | 4.46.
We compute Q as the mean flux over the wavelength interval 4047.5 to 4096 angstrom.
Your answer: 4.38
